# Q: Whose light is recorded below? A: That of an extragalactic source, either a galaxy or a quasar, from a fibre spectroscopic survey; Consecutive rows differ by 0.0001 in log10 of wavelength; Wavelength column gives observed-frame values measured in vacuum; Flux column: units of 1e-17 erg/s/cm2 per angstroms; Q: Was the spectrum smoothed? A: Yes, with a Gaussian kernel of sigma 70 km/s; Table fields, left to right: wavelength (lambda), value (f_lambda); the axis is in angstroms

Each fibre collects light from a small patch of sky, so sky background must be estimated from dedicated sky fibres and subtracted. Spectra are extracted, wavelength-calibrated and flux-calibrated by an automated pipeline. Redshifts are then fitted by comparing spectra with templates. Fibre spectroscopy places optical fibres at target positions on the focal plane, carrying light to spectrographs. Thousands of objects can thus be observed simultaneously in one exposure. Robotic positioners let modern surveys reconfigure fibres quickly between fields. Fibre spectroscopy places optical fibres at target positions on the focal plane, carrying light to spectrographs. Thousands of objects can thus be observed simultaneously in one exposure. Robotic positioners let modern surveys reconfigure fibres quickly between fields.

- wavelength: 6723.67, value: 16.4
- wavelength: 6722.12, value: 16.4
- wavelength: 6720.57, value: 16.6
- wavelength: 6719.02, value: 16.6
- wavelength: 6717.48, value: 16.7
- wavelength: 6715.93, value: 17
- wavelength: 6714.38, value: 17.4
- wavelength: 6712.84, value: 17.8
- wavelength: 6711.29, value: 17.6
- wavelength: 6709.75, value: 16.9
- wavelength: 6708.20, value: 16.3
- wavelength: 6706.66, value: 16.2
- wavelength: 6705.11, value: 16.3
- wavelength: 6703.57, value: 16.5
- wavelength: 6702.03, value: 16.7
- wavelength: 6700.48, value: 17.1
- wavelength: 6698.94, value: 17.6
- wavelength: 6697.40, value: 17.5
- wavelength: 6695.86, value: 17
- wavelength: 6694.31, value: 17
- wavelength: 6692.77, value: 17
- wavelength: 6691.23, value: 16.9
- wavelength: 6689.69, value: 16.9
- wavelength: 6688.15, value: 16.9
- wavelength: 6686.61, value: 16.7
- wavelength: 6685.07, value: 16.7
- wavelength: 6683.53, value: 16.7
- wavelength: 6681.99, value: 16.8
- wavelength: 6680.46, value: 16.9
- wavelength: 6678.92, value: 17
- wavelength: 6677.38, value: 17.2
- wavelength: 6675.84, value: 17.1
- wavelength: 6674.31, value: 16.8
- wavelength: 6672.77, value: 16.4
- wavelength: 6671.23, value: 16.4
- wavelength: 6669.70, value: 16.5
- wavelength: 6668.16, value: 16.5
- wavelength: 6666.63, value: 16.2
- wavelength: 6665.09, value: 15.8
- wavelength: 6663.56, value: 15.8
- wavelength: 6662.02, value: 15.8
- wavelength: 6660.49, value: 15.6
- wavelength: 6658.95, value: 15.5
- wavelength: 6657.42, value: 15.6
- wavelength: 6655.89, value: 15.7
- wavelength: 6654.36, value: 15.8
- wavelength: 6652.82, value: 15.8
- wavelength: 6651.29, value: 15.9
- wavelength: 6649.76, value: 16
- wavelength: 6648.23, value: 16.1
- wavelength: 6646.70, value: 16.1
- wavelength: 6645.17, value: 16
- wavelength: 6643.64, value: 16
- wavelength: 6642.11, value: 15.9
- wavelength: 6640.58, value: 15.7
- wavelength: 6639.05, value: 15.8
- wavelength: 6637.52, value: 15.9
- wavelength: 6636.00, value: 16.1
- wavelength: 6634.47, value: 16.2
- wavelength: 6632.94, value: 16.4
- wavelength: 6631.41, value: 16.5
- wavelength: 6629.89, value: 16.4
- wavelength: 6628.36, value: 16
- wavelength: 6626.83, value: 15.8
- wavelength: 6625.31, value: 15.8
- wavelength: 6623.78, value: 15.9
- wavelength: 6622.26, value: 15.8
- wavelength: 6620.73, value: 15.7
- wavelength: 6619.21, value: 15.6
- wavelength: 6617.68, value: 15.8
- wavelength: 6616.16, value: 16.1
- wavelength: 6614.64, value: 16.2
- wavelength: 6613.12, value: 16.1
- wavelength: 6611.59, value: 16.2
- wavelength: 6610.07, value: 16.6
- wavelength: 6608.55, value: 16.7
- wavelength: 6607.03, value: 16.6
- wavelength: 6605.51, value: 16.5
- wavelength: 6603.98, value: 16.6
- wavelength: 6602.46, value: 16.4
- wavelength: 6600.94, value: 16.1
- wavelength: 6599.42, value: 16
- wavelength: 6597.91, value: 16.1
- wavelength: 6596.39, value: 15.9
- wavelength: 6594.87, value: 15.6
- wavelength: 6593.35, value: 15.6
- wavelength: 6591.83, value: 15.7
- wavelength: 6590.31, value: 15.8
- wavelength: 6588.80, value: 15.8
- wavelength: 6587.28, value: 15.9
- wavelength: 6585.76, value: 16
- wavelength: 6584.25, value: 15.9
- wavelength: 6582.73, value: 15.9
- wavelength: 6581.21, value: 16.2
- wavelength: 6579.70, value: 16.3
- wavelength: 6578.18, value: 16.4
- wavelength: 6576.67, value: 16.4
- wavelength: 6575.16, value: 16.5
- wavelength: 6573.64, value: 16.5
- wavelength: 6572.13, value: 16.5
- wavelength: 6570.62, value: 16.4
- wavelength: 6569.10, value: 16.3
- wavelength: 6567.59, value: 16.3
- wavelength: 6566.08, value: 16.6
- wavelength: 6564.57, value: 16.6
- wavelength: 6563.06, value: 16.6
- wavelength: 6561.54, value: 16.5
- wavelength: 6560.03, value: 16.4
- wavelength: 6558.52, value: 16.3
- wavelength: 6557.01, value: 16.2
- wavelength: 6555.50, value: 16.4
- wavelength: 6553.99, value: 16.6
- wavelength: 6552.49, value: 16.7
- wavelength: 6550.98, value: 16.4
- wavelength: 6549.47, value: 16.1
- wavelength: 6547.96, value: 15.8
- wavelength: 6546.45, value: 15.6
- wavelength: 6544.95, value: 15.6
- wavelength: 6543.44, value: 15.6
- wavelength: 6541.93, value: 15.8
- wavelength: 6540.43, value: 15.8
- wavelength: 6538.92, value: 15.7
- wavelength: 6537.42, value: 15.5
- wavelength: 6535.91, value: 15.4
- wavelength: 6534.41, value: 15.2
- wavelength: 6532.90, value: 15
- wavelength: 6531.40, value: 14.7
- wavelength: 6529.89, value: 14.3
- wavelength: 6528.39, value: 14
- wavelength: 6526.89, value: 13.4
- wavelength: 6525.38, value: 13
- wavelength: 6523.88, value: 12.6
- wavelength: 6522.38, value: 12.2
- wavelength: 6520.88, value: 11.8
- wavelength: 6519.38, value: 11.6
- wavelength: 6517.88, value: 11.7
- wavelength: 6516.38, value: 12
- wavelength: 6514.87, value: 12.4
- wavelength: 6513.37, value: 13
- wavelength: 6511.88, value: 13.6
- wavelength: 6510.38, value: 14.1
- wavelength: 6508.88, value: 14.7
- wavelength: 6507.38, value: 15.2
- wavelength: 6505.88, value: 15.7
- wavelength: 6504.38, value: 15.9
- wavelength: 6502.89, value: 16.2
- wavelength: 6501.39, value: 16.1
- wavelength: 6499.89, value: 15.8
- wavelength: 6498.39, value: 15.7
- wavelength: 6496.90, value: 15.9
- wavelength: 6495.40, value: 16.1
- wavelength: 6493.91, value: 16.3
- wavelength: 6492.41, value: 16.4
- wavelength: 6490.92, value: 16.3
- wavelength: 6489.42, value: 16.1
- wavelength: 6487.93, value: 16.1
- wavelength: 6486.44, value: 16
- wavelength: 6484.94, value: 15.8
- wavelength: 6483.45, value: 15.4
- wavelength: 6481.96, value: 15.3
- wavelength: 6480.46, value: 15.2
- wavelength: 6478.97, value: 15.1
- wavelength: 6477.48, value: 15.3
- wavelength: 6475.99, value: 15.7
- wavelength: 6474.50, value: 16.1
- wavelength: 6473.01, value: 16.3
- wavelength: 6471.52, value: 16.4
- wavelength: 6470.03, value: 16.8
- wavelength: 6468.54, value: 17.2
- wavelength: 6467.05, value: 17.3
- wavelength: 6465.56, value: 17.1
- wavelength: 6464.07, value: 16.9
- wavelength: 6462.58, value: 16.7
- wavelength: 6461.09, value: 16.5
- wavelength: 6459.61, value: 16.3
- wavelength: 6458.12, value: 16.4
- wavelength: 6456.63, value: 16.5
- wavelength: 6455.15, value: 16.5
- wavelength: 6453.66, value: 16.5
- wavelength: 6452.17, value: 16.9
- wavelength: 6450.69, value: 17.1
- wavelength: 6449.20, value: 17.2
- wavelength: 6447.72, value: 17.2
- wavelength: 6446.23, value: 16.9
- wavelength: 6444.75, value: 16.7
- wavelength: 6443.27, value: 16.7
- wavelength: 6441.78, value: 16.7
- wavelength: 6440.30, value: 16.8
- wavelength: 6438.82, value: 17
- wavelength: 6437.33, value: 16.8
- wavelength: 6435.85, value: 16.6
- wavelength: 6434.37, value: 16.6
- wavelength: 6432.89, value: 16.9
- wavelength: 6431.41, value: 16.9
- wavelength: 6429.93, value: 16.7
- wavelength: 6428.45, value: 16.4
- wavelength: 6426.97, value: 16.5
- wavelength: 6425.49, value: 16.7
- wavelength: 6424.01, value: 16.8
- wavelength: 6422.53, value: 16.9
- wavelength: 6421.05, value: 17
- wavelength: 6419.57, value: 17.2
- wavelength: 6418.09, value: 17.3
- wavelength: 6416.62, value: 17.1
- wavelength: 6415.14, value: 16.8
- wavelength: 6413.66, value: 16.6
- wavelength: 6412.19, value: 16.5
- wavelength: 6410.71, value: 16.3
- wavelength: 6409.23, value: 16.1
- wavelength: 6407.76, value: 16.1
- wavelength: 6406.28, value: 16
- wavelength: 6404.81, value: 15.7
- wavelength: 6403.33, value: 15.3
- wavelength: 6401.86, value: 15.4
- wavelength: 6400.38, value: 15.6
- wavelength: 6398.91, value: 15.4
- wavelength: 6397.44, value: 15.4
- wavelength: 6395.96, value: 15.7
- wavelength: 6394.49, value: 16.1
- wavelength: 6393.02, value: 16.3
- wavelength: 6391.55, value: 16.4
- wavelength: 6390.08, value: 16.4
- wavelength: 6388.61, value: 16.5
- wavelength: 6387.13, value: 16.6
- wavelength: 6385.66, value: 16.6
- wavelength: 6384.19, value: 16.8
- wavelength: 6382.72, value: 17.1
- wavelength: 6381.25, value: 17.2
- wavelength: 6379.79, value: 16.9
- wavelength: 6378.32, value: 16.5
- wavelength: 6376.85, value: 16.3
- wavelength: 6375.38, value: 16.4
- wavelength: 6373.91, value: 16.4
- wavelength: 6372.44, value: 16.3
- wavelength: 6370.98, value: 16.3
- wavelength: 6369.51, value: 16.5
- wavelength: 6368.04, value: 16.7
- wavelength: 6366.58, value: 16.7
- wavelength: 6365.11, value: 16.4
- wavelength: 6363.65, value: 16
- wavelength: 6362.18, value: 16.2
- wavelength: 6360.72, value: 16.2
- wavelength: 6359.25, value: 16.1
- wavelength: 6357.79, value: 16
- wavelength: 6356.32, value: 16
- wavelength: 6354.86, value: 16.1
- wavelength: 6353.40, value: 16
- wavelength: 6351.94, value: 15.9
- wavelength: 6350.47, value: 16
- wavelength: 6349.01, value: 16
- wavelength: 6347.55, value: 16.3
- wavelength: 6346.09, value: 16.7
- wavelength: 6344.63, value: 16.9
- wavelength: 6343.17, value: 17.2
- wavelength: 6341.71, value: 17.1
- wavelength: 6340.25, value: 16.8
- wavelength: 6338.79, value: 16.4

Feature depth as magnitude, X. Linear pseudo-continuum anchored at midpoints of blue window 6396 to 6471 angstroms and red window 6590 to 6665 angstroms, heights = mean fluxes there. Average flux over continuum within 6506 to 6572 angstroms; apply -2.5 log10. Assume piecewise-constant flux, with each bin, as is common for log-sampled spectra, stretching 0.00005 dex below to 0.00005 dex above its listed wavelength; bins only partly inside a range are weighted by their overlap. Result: 0.091 mag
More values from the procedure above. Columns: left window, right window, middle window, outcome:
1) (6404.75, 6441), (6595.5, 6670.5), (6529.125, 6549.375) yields 0.06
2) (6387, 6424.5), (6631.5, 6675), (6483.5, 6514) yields 0.04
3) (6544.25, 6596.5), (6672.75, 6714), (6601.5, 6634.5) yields 0.02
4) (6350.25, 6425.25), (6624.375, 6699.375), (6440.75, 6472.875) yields -0.03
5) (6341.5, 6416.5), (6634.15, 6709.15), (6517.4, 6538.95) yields 0.19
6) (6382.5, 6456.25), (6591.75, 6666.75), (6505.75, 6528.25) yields 0.24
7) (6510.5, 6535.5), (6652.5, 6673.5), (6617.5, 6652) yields -0.04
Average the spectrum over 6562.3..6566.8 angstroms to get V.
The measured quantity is 16.6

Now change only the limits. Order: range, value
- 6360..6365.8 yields 16.2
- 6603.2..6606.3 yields 16.5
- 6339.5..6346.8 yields 16.9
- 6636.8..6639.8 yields 15.8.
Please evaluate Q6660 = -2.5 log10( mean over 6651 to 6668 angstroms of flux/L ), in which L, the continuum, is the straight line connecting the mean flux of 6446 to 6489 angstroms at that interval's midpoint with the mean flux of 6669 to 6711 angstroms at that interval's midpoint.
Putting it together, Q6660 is 0.06 mag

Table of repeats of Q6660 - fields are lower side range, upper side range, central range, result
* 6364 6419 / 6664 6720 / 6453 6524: 0.08 mag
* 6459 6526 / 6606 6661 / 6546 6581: -0.05 mag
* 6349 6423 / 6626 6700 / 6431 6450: -0.03 mag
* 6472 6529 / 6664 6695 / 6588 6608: -0.02 mag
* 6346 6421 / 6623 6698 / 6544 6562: 0.01 mag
